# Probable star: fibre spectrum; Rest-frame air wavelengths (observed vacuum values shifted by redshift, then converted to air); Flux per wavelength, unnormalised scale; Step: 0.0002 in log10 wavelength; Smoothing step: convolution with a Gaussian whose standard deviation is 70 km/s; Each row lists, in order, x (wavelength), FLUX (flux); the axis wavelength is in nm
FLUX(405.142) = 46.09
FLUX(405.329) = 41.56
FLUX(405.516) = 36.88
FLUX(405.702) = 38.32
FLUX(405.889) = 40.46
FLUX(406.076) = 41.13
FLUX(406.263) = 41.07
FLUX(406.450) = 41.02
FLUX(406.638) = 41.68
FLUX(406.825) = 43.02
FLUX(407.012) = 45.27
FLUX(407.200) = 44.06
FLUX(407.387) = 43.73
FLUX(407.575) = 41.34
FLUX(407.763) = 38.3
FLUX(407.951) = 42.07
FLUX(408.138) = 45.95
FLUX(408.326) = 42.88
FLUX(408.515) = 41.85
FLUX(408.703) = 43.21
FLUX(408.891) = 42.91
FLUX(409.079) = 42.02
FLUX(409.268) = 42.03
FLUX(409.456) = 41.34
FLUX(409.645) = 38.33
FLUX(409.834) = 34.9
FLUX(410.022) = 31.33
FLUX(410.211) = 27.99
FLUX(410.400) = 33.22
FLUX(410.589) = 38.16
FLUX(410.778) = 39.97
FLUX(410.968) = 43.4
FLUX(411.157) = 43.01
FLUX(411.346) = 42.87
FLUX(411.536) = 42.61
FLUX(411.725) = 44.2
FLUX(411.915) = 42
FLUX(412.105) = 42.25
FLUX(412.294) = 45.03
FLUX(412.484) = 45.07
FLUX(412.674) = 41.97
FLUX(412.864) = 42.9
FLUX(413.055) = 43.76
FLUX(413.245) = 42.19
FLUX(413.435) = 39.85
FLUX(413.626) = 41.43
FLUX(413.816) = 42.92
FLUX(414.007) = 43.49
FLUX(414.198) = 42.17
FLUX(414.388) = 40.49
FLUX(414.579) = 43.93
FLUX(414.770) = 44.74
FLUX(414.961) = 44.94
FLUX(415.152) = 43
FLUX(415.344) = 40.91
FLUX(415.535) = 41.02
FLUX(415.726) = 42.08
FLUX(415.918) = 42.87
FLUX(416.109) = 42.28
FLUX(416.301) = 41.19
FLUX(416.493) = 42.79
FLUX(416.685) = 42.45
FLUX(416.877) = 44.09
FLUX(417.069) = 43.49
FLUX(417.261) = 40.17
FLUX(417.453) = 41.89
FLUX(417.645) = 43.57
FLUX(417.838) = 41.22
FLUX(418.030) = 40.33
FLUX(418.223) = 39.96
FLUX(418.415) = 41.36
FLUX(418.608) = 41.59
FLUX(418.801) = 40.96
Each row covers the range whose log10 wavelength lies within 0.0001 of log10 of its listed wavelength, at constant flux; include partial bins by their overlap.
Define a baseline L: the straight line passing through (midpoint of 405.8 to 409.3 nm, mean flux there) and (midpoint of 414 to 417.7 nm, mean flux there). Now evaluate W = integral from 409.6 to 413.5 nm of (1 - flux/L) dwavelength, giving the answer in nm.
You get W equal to 0.198 nm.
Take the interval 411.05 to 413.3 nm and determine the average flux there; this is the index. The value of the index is 43.2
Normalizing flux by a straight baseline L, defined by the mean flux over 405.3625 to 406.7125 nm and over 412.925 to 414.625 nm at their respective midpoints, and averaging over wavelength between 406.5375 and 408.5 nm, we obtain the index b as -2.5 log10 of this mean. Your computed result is -0.06 mag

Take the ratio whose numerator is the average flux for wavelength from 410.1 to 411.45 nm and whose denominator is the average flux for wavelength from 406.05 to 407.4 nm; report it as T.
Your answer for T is 0.90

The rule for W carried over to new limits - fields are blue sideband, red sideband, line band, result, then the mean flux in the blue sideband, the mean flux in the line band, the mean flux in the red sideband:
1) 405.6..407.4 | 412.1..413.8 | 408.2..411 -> 0.23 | 41.9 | 38.9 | 42.8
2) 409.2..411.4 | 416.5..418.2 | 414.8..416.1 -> -0.05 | 37.9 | 42.6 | 42.1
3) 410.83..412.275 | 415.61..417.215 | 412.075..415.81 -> 0.00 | 42.9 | 42.7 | 42.6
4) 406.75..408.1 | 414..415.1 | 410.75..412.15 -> 0.01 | 42.7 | 42.7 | 43.3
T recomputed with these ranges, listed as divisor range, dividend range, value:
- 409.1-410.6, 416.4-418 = 1.17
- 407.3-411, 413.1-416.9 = 1.07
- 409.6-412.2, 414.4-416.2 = 1.10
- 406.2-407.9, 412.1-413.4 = 1.03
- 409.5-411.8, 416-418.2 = 1.10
